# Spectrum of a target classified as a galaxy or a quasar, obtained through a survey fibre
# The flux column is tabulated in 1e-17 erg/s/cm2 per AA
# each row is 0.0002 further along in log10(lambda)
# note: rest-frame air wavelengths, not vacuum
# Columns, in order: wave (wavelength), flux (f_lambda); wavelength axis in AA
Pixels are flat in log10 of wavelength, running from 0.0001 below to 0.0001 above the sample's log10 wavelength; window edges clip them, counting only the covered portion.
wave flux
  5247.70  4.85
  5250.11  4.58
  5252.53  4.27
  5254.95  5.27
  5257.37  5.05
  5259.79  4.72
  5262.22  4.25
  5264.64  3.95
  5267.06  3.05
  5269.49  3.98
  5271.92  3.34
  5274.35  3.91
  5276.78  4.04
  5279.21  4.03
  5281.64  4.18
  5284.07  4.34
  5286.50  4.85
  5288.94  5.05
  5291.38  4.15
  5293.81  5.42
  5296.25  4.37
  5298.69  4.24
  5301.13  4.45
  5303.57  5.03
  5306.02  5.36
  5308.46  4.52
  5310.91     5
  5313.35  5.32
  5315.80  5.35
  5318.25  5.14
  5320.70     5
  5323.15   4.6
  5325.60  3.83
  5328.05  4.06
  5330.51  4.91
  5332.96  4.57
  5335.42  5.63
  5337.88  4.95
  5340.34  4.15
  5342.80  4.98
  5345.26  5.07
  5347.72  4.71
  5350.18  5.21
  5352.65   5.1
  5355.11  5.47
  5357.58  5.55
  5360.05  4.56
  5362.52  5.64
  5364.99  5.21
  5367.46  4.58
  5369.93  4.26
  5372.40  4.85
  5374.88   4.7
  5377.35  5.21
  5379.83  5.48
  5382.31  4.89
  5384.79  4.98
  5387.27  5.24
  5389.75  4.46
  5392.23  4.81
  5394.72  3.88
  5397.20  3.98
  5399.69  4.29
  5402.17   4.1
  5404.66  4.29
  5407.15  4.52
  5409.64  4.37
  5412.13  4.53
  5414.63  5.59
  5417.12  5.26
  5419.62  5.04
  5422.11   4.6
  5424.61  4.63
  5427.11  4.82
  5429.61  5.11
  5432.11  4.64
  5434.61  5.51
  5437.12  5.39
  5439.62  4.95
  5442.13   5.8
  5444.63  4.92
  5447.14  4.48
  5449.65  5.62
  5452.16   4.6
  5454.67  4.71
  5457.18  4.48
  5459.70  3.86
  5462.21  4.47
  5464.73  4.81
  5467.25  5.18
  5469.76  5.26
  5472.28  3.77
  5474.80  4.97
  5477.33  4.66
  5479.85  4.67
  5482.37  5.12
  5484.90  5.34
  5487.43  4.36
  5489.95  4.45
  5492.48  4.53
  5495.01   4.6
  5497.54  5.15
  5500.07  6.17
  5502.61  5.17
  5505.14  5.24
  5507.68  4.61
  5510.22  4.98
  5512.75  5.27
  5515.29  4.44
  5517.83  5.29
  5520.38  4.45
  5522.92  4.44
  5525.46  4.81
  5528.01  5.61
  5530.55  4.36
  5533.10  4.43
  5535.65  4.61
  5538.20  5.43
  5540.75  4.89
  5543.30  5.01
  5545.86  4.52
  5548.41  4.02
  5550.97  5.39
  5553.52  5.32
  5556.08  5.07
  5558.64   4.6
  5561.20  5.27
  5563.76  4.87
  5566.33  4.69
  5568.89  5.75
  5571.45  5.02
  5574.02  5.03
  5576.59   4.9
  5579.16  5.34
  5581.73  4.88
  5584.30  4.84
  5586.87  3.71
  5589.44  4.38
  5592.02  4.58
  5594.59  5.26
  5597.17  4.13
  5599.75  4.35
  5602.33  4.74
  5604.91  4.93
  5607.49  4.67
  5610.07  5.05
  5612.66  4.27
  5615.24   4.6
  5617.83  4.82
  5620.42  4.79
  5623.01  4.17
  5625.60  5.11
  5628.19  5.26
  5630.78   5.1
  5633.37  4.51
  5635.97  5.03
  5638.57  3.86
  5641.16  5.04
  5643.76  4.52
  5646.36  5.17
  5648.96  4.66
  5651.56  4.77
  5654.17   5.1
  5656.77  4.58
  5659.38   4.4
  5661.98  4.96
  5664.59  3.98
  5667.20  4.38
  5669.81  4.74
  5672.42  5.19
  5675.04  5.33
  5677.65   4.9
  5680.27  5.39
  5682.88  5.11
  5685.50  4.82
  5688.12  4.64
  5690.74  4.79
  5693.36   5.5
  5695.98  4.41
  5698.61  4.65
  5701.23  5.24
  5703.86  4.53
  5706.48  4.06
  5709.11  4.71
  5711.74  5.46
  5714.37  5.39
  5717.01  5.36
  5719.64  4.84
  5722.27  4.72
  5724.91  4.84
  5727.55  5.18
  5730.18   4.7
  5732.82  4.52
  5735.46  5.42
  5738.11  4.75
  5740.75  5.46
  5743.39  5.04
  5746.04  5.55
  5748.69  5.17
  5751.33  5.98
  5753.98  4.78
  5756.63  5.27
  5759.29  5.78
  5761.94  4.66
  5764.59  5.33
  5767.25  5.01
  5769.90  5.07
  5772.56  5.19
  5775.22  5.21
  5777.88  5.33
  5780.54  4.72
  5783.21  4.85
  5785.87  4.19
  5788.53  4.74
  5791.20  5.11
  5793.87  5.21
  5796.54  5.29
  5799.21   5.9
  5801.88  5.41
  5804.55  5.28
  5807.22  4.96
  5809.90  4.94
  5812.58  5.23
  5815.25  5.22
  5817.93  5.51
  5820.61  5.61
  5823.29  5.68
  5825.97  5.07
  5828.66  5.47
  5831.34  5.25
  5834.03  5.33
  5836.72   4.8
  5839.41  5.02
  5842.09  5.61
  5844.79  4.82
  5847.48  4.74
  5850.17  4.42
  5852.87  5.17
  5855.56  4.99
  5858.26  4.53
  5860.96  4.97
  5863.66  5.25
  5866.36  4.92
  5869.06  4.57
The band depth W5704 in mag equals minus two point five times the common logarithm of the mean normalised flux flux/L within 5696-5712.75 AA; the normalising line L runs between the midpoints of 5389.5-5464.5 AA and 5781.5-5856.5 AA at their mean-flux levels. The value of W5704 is 0.06 mag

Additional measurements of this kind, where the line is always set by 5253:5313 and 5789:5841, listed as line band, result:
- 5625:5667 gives 0.061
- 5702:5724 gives 0.048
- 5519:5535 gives 0.033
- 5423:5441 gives -0.072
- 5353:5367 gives -0.148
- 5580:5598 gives 0.080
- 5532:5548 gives 0.016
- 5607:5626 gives 0.068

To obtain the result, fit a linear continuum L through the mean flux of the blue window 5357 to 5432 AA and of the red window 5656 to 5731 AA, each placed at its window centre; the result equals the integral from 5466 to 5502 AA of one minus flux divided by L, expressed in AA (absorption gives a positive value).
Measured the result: -0.6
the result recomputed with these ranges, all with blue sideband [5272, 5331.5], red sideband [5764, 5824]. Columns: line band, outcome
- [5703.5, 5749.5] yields 0.9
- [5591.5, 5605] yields 0.8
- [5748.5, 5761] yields -0.7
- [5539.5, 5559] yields 0.1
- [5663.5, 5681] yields 0.7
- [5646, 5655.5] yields 0.2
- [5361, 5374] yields -0.6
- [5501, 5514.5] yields -0.6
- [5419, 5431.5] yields -0.2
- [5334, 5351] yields -1.1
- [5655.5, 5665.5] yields 1.0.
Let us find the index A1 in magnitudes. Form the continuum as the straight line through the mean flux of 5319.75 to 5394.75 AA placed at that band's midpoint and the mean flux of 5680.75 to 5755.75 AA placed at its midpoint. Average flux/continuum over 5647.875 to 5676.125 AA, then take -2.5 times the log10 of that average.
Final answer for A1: 0.05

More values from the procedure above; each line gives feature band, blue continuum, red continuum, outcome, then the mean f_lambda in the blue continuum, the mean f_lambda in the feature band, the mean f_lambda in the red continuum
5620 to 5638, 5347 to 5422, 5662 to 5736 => 0.01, 4.82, 4.82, 4.88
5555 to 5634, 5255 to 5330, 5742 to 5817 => 0.02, 4.5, 4.8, 5.16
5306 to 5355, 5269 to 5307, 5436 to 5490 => -0.08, 4.42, 4.88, 4.82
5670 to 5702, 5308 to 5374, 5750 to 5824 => 0.03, 4.9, 4.98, 5.19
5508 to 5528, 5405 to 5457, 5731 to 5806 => 0.03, 4.93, 4.85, 5.15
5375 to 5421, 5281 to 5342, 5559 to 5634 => 0.01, 4.75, 4.72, 4.79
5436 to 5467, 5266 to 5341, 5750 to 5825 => -0.02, 4.55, 4.85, 5.2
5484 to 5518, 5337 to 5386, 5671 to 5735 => 0.00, 4.98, 4.96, 4.93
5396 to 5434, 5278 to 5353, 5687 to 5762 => 0.04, 4.76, 4.67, 5.02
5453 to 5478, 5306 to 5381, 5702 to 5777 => 0.08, 4.93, 4.62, 5.07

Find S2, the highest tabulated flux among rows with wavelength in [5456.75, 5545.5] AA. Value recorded 6.17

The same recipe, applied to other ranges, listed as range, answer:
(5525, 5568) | 5.61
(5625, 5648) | 5.26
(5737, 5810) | 5.98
